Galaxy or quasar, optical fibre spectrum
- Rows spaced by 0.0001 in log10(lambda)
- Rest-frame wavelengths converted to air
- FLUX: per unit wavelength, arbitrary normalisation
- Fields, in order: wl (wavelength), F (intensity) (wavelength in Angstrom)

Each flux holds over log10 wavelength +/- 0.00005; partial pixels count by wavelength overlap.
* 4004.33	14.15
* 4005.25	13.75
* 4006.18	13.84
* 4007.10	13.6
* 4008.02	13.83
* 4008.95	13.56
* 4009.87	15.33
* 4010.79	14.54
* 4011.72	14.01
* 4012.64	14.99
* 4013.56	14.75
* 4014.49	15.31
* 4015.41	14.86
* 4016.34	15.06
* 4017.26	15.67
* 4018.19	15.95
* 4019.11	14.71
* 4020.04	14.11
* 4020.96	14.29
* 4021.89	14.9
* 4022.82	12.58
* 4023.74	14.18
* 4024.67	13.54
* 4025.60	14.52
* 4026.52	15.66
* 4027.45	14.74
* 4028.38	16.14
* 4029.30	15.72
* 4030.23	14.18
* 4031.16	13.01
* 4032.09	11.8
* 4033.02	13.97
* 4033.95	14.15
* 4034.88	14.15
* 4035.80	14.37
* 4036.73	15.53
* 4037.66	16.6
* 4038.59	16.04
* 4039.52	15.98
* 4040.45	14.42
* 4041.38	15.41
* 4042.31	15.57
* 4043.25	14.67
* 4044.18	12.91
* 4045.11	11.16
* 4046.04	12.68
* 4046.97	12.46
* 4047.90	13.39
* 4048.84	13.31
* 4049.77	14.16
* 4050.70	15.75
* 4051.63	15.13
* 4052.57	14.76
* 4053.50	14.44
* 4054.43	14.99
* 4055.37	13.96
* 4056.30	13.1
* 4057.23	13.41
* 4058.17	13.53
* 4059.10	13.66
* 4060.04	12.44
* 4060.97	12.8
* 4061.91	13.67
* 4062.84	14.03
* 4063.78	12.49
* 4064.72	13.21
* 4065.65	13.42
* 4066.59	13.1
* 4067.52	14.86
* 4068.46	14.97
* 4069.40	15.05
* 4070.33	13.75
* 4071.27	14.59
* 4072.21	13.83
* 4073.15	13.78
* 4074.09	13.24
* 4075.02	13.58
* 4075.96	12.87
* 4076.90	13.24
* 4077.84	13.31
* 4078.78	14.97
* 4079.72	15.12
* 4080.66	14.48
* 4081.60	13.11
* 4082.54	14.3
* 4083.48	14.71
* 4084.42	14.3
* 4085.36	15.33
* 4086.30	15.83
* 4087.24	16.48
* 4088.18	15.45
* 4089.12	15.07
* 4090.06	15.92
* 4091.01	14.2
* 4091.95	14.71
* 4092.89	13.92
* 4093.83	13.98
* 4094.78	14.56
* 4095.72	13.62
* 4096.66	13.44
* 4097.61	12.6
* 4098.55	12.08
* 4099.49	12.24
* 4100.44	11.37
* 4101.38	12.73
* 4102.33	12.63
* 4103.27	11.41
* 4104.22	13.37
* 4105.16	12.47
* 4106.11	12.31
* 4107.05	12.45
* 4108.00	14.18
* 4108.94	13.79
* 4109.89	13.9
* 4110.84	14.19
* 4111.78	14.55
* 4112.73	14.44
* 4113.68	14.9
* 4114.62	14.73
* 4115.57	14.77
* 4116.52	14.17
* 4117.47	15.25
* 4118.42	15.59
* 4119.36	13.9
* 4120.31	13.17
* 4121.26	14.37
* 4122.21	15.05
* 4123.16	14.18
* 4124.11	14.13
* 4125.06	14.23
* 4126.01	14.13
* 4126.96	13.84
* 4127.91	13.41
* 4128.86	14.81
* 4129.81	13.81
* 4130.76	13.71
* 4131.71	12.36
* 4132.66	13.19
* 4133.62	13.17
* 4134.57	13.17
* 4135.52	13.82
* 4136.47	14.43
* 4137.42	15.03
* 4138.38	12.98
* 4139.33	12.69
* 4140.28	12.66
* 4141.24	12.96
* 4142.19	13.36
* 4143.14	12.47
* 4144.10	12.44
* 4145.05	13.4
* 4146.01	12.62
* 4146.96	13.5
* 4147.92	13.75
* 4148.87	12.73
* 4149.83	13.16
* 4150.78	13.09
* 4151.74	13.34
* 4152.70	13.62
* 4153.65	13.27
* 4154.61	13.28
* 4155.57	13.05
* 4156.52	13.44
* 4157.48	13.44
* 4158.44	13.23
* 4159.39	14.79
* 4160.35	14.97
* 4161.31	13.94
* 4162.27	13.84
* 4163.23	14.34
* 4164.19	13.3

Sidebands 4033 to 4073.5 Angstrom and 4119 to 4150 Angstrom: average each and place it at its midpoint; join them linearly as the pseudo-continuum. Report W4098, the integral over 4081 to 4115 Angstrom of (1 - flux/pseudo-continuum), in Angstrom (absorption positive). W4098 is -0.2 Angstrom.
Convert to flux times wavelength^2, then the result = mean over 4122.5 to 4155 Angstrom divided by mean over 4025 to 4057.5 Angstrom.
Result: 0.98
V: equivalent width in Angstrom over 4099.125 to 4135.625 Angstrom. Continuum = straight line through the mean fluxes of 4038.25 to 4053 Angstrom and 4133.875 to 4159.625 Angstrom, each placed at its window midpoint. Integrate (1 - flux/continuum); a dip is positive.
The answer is -0.3 Angstrom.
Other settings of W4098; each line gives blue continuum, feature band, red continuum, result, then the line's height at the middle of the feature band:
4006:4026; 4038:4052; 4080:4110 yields 0.0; 14.2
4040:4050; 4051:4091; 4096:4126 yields -1.5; 13.6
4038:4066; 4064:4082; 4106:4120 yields 0.2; 14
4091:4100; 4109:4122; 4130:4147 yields -1.0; 13.4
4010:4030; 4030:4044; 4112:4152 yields 0.0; 14.6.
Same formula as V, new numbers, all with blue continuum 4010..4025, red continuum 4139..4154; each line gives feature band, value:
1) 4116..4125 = -0.70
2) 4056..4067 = 0.66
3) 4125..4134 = -0.25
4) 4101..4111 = 0.40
